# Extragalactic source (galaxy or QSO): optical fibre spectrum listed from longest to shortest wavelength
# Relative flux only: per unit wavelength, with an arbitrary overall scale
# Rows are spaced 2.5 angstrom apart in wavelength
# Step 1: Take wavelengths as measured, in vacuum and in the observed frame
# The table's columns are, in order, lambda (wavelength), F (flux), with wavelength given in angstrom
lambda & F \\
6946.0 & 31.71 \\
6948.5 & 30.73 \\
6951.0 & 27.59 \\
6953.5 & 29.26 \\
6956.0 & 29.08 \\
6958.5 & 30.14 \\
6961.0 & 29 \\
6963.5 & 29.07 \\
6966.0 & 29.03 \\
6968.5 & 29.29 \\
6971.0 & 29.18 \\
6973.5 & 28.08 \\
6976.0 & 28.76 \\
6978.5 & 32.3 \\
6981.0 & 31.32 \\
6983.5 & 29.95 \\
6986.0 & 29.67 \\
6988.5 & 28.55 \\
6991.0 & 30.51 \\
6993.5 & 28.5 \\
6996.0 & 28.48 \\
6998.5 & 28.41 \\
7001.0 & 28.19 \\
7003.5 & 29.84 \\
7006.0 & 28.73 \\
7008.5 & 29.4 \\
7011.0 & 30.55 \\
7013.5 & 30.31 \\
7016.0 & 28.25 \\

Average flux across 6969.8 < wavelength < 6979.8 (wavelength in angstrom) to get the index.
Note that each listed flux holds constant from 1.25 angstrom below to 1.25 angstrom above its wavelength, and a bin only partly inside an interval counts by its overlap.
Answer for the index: 29.6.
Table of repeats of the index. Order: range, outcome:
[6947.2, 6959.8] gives 29.4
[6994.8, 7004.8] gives 28.7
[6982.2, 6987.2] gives 29.8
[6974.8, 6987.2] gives 30.4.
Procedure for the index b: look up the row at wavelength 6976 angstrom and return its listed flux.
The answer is 28.76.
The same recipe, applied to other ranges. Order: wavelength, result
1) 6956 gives 29.08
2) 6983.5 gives 29.95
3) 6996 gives 28.48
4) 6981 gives 31.32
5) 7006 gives 28.73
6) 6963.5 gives 29.07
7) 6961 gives 29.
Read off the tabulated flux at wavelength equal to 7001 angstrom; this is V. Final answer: 28.19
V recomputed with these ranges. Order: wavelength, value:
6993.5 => 28.5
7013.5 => 30.31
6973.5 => 28.08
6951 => 27.59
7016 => 28.25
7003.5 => 29.84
